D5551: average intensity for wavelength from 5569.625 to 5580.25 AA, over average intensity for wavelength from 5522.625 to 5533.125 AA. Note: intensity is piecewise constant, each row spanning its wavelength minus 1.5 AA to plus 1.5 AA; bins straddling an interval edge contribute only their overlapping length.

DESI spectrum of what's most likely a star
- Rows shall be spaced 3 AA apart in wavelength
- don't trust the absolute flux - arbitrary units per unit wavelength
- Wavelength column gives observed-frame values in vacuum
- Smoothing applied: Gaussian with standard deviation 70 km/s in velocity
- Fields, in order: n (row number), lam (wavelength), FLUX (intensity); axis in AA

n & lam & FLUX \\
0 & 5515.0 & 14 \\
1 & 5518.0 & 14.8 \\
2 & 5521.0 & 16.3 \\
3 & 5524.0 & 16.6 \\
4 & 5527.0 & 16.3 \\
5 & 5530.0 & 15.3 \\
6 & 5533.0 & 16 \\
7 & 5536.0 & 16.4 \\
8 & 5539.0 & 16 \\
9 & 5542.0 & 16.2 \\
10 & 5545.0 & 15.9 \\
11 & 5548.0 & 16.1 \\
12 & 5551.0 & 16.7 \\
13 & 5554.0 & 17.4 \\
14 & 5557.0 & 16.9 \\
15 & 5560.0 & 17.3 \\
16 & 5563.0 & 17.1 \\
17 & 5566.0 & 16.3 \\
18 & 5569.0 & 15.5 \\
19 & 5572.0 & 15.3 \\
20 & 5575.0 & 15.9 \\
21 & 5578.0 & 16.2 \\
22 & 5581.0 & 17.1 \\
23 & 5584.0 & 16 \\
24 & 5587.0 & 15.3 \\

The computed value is 0.99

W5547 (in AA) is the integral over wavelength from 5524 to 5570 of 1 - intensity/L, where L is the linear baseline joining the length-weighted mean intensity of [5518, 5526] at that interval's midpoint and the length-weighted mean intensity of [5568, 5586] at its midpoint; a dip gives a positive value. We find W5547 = -0.9 AA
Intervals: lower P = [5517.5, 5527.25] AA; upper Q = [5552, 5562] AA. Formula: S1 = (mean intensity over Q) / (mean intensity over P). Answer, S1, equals 1.07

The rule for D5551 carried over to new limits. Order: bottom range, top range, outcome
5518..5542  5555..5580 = 1.02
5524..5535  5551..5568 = 1.06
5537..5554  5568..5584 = 0.98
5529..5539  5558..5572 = 1.03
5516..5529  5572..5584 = 1.02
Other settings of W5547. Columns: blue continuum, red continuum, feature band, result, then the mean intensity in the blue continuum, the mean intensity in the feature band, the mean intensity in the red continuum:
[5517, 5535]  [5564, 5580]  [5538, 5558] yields -0.7 AA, 15.9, 16.5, 15.9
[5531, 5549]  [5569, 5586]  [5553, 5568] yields -0.8 AA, 16.1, 16.9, 16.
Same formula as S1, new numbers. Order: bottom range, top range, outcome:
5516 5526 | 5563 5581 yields 1.01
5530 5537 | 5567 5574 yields 0.97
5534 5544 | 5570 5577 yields 0.97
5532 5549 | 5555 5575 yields 1.02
